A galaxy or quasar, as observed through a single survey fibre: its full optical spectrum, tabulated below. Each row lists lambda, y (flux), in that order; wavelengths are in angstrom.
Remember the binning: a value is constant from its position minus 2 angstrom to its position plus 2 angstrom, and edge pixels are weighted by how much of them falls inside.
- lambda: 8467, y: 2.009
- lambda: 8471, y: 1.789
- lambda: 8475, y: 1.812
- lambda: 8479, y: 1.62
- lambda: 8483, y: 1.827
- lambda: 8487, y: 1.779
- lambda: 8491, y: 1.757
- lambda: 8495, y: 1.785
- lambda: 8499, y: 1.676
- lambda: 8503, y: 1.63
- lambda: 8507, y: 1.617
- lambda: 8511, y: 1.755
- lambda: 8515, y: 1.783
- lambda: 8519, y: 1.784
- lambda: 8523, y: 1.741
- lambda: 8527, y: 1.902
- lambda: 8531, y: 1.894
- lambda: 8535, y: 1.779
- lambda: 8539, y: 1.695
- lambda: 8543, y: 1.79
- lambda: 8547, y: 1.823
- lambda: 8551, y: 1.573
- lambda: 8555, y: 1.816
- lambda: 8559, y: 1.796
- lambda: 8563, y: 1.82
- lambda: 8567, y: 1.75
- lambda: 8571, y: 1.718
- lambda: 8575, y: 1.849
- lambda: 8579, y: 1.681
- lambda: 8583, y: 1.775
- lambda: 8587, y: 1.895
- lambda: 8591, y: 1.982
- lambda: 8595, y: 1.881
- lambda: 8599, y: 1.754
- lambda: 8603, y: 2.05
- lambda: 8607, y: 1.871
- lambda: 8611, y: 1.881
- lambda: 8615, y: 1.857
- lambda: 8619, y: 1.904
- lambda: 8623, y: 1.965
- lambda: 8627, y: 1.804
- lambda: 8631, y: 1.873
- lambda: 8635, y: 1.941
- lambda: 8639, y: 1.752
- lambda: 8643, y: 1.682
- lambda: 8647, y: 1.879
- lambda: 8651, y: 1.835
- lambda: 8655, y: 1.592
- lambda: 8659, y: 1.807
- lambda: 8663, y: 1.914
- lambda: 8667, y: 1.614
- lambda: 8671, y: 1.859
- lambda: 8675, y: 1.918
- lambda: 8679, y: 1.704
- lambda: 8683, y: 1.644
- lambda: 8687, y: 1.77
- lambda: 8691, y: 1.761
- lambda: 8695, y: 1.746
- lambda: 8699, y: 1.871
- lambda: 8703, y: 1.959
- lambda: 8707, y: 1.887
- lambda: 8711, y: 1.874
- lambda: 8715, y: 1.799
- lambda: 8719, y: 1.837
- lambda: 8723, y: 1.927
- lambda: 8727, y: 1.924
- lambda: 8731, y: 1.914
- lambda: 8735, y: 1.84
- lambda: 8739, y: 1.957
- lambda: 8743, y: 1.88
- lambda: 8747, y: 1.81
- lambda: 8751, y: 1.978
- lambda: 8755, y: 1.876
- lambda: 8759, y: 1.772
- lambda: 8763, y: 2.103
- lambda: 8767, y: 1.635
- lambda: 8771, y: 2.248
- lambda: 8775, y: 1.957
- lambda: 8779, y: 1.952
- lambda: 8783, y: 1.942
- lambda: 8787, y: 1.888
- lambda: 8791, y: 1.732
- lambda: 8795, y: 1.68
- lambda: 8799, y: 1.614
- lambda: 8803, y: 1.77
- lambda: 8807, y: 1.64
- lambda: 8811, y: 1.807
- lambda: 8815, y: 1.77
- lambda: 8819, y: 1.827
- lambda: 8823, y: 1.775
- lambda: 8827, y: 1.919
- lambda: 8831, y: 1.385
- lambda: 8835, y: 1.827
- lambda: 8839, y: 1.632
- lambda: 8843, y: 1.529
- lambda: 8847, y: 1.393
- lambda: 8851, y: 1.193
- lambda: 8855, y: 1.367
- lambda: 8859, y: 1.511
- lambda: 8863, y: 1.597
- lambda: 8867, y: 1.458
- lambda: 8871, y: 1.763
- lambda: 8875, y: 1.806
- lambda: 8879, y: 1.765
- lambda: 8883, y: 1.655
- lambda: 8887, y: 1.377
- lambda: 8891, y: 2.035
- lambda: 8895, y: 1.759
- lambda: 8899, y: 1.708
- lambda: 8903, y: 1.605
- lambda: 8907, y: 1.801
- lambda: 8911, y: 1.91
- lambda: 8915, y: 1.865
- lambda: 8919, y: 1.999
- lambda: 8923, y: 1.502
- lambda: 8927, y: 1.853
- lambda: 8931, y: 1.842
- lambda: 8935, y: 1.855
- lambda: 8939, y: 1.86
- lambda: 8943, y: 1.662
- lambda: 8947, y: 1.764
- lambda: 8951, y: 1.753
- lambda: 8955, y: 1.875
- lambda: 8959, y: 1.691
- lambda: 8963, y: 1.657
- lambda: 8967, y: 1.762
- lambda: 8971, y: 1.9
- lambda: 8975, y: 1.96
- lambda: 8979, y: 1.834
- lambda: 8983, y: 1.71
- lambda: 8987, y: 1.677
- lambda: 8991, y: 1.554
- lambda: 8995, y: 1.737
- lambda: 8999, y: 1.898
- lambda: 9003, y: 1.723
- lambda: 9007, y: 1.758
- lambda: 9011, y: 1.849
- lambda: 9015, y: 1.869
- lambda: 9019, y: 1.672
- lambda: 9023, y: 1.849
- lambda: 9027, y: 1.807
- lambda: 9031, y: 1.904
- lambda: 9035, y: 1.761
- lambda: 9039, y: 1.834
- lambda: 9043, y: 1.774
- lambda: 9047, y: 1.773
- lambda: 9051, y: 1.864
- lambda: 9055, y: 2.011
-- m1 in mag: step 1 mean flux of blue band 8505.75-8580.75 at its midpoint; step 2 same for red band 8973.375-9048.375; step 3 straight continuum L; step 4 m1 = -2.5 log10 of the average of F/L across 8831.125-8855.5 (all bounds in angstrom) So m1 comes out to 0.19 mag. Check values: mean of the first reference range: 1.77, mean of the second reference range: 1.79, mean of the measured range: 1.49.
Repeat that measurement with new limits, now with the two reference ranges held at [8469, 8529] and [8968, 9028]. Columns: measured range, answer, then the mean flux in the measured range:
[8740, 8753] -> -0.08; 1.89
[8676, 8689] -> 0.03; 1.72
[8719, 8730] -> -0.08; 1.91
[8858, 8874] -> 0.11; 1.6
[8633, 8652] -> -0.03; 1.82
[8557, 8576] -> -0.02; 1.78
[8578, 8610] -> -0.07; 1.87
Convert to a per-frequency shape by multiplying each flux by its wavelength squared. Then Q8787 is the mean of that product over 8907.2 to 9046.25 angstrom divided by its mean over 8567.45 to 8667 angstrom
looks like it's 1.06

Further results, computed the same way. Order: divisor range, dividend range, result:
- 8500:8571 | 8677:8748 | 1.09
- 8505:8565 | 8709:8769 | 1.11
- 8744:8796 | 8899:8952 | 0.98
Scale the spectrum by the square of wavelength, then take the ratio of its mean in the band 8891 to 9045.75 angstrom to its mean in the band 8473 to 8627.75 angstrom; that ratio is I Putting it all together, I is 1.1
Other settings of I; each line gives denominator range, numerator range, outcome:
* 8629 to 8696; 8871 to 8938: 1.05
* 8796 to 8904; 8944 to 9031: 1.11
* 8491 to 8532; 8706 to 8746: 1.13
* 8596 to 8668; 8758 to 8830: 1.03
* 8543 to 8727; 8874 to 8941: 1.04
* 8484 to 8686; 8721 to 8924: 1.03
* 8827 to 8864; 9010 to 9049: 1.25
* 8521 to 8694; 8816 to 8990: 1.01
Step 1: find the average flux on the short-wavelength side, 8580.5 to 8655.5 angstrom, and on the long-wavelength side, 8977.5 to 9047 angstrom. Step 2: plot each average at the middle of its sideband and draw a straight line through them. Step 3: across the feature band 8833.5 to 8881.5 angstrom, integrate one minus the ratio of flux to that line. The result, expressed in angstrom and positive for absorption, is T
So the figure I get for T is 6.3 angstrom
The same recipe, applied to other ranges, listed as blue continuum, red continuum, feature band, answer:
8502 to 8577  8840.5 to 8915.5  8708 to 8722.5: -1.3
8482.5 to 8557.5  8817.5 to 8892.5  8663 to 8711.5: -3.3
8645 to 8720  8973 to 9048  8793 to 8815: 1.1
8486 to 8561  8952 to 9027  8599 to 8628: -2.3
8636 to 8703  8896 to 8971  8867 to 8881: 0.4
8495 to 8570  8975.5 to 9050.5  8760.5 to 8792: -3.0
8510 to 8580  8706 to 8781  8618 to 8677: 0.7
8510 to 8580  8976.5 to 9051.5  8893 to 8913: 0.3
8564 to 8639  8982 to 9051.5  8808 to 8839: 1.1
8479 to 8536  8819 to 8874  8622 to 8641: -1.9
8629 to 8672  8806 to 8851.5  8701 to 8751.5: -4.5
